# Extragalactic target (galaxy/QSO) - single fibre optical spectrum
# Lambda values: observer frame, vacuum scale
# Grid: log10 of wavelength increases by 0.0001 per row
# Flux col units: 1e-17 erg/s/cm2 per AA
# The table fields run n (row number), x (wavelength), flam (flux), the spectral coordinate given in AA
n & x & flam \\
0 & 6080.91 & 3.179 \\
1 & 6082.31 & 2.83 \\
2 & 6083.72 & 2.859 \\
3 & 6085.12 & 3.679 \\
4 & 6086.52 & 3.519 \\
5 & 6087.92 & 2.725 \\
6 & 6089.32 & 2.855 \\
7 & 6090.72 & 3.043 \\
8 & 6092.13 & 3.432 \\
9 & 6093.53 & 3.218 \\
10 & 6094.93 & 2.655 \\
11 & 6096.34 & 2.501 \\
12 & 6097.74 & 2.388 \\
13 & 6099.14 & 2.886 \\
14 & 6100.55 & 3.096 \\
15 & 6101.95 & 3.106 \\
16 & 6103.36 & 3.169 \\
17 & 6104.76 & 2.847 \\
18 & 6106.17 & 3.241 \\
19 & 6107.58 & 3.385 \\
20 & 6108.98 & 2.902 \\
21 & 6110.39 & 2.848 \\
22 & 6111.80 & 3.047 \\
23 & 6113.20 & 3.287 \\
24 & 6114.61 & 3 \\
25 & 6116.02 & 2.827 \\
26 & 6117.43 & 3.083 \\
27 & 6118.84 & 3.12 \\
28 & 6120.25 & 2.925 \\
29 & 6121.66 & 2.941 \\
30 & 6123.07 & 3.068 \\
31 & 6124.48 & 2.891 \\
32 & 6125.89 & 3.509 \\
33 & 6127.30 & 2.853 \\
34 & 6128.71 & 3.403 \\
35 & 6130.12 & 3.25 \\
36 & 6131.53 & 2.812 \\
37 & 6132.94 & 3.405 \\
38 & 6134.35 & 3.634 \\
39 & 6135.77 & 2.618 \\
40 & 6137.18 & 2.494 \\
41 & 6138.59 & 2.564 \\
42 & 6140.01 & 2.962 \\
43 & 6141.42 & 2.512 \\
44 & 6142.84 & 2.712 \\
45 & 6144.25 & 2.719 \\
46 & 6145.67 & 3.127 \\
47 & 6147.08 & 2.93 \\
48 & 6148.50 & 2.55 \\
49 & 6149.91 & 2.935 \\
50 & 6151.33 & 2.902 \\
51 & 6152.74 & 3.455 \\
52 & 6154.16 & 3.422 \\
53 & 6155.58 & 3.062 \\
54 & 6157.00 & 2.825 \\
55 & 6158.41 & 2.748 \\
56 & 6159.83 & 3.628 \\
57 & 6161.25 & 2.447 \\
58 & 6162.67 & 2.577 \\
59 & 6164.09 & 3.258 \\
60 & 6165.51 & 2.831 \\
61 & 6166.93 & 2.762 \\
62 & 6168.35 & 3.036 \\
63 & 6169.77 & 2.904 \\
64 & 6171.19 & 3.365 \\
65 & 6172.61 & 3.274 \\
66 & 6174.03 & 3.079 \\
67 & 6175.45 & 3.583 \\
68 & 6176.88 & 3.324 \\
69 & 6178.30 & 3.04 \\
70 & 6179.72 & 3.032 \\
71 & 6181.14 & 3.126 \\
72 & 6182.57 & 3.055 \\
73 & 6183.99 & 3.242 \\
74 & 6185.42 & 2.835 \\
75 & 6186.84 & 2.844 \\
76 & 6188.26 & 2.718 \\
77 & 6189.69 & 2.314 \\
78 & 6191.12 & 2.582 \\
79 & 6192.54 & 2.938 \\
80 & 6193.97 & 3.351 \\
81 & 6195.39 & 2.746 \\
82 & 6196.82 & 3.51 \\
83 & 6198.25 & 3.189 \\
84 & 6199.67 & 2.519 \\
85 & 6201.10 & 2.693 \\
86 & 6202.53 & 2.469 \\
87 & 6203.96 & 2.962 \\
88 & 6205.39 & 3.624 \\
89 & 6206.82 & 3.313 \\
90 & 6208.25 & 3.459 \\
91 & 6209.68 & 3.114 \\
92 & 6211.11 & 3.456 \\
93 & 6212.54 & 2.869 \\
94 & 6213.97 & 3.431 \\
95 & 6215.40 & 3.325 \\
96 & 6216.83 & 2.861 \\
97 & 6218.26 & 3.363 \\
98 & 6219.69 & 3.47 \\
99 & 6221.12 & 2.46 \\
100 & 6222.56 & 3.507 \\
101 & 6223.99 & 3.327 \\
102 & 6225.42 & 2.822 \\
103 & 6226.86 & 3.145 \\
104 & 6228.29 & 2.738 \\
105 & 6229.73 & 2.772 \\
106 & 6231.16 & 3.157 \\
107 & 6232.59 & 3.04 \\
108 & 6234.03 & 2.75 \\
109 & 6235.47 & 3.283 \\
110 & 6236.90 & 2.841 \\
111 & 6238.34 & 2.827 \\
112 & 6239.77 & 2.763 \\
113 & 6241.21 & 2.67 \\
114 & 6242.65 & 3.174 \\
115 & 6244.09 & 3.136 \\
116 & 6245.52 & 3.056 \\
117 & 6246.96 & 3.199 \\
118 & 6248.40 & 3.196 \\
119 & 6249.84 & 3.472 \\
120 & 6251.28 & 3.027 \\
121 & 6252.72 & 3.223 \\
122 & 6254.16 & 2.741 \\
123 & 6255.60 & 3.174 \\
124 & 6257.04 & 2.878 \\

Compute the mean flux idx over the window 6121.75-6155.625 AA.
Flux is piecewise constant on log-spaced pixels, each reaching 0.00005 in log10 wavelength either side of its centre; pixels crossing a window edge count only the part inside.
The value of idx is 2.99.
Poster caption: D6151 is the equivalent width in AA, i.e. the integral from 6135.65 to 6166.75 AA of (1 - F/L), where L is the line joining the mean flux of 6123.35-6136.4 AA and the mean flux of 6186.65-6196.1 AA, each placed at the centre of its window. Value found 1.5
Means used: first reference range 3.15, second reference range 2.78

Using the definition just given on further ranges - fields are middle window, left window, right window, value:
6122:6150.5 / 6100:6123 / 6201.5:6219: 1.25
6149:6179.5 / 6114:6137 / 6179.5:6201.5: -0.88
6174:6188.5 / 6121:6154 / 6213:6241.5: -0.43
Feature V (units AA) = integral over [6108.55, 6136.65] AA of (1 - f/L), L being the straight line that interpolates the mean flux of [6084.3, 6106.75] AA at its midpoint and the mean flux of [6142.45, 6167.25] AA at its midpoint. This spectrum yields -0.8 AA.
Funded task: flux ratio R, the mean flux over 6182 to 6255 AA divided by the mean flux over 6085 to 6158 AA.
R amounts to 1.01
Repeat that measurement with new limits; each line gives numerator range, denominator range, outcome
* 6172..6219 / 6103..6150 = 1.03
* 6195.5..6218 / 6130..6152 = 1.08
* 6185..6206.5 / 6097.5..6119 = 0.96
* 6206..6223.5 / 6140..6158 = 1.10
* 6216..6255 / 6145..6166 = 1.02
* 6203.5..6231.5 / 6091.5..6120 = 1.05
